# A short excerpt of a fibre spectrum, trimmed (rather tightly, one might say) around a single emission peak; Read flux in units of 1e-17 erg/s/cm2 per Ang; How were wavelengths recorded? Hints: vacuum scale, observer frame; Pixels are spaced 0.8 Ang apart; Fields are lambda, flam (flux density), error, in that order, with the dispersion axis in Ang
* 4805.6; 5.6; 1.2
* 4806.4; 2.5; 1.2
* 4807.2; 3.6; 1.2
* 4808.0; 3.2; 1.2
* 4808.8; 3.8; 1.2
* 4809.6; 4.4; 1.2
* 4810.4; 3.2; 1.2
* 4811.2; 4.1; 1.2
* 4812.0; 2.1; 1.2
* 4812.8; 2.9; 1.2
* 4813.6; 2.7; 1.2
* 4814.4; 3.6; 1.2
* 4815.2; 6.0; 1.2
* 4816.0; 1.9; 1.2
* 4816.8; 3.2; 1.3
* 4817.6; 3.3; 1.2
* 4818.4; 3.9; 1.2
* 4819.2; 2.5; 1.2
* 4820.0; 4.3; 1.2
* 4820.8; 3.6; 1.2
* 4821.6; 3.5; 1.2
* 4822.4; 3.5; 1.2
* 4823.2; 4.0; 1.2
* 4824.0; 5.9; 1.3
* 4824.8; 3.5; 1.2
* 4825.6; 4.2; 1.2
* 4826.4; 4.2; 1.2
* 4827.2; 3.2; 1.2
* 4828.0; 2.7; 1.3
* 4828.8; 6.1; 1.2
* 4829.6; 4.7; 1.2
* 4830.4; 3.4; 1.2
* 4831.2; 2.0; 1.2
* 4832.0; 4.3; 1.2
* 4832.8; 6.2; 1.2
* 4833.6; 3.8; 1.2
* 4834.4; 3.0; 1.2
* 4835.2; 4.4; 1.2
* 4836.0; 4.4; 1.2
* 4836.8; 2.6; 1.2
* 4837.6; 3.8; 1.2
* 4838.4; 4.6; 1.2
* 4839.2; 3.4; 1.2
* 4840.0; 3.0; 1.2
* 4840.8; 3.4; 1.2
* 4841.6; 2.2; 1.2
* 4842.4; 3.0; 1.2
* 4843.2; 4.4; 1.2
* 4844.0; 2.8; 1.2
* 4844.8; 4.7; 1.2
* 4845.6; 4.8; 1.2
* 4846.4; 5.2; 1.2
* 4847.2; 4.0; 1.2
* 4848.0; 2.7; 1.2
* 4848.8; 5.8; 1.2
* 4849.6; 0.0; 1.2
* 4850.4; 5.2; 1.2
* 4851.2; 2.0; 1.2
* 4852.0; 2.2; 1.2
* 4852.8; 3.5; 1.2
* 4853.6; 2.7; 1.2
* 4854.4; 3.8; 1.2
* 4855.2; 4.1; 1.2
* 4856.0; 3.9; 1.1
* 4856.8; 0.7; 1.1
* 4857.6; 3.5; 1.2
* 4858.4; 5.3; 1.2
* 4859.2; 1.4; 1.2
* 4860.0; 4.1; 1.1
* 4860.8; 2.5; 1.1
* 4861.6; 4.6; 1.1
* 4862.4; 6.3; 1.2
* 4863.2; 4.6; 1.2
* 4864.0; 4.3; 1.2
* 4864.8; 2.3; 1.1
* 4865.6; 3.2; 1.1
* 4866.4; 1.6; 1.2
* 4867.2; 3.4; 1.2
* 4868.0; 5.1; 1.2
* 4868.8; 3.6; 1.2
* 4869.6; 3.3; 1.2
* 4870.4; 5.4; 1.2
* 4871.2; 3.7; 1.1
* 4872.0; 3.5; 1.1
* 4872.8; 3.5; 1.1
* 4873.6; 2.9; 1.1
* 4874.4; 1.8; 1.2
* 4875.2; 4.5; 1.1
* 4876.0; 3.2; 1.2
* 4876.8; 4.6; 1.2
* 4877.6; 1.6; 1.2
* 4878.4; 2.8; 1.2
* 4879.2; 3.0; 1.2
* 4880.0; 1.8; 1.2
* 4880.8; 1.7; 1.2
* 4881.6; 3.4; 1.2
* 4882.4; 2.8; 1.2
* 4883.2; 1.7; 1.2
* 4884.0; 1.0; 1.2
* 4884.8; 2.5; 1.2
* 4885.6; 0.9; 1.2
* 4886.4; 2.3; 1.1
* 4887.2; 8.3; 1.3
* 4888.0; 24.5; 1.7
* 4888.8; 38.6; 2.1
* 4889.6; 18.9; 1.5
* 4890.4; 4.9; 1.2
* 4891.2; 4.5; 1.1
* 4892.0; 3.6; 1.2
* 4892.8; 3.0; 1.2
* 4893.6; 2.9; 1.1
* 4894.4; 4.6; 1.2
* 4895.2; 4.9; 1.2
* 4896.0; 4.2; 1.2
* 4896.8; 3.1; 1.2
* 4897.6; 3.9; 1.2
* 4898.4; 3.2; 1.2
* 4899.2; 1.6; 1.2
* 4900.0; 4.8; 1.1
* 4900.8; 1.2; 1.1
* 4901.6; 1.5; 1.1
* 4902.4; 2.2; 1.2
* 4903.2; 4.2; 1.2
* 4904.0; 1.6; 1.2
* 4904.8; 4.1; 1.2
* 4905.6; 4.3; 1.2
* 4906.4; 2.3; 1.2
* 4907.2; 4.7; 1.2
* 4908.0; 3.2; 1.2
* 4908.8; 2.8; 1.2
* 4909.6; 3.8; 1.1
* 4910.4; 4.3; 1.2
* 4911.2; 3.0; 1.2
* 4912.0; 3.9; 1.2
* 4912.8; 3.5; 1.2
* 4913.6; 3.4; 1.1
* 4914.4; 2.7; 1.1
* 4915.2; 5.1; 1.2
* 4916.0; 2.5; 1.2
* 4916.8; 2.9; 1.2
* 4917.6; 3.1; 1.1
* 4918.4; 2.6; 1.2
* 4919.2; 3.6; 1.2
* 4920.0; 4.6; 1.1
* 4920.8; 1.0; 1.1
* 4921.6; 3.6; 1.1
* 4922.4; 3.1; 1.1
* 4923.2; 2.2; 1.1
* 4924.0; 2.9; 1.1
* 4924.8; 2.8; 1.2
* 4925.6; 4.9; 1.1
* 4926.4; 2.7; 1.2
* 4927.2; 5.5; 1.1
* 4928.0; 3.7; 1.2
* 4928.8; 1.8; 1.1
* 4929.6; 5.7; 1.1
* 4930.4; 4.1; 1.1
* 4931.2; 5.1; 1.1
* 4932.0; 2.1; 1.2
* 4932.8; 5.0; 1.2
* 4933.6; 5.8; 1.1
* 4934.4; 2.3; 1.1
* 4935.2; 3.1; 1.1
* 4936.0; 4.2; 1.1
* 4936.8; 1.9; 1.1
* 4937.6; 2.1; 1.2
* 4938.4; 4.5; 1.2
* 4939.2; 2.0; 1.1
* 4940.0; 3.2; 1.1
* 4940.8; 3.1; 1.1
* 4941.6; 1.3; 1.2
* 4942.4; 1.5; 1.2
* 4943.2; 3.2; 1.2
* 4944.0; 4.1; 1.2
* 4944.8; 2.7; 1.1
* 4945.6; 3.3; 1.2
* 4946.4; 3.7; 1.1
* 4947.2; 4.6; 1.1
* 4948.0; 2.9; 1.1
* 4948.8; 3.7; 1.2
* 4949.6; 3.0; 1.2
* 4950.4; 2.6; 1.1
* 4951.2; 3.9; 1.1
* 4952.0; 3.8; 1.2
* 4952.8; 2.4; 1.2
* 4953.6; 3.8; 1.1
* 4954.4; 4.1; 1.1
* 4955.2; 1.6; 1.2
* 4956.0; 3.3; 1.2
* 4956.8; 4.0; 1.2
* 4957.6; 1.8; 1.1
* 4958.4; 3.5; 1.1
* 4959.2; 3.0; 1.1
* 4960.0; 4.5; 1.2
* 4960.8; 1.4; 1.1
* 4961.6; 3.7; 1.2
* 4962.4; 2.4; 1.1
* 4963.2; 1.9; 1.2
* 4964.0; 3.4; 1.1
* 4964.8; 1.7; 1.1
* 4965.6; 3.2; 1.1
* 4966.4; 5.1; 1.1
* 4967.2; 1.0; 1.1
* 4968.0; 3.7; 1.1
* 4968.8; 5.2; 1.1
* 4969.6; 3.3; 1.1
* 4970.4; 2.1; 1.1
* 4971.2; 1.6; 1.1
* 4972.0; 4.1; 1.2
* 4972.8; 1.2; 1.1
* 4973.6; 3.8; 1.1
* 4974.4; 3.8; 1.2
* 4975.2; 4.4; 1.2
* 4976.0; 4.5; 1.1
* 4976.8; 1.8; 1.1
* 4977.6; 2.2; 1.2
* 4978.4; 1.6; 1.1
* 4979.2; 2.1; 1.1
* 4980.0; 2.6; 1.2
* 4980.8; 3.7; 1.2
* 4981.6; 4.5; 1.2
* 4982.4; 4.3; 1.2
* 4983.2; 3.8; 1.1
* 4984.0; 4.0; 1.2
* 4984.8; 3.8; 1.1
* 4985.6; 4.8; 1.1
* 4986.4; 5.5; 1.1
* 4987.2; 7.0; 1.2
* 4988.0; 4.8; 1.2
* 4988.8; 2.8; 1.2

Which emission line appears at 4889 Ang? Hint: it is H-beta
